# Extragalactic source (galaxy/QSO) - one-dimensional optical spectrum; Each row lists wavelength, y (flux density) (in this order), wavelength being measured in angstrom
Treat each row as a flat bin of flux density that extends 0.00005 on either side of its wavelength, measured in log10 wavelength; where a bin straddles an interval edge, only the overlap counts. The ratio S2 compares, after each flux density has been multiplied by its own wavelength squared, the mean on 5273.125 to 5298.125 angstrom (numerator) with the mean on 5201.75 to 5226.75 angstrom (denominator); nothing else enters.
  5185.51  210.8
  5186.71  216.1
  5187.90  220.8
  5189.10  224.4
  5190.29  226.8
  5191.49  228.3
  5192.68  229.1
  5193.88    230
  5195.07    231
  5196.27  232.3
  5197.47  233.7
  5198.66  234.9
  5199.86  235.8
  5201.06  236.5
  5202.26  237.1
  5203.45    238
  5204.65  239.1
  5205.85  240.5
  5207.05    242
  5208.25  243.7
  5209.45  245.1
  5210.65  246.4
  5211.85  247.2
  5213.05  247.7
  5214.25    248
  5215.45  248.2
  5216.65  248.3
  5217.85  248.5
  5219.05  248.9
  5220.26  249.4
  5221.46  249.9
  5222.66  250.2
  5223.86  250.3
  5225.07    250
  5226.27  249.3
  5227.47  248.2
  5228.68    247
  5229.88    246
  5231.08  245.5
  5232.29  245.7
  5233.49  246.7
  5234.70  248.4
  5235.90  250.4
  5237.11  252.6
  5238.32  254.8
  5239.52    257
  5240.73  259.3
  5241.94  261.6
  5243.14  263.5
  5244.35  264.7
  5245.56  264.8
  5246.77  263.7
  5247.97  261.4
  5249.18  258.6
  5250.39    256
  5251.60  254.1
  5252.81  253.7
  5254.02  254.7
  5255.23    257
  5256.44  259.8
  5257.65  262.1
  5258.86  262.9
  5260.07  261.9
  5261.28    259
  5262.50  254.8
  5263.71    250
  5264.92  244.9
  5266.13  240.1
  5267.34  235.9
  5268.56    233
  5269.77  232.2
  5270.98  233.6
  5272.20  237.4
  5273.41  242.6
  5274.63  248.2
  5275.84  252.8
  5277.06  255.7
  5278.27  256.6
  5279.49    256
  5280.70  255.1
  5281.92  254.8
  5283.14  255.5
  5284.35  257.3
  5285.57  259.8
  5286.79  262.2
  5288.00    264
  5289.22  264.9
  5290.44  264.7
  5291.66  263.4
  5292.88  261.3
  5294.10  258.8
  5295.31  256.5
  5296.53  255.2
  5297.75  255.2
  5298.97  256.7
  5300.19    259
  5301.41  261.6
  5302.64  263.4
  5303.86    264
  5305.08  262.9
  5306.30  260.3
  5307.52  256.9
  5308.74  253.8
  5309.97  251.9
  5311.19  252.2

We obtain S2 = 1.1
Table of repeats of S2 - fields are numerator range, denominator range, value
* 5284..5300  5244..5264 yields 1.02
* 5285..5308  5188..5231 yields 1.12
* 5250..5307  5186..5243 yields 1.07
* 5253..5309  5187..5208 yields 1.13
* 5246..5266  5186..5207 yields 1.13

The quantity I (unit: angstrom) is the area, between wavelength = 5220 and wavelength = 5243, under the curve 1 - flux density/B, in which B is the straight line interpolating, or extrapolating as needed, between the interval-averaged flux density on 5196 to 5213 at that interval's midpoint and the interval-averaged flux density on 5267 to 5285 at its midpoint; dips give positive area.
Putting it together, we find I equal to -0.8 angstrom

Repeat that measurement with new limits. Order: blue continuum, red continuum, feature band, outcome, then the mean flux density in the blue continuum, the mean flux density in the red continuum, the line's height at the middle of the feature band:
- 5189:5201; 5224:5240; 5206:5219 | -0.4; 231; 249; 240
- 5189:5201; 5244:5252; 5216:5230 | -0.1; 231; 261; 247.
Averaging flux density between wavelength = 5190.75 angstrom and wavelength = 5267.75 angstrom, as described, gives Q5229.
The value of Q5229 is 249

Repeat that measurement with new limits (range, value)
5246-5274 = 251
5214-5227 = 249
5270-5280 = 247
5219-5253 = 254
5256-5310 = 255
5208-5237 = 248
